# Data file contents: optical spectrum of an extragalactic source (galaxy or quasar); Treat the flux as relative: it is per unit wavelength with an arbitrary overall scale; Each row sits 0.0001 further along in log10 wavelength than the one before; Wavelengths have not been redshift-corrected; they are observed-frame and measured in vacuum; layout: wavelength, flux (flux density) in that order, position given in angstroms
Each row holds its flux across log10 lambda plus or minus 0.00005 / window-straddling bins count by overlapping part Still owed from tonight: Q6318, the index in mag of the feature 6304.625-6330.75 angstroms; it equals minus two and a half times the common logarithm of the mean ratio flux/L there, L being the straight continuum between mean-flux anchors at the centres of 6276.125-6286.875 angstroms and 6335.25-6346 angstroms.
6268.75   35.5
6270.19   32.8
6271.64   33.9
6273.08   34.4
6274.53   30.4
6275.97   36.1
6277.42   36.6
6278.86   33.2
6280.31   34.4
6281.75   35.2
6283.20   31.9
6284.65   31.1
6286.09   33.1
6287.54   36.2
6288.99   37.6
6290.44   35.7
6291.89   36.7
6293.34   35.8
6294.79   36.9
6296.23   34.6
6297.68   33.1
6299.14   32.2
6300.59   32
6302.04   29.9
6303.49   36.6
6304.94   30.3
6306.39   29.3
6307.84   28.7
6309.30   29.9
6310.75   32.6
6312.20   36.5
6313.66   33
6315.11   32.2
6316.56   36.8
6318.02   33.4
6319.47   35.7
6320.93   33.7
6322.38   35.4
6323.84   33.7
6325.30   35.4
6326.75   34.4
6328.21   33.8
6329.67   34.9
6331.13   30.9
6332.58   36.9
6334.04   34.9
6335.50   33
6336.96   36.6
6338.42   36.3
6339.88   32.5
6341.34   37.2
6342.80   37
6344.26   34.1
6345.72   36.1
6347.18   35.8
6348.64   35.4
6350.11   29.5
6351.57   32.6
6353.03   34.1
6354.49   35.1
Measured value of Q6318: 0.05 mag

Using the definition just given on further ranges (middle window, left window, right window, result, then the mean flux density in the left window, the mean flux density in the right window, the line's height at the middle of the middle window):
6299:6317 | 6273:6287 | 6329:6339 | 0.064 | 33.6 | 34.8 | 34.2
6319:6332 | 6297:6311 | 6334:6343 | -0.013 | 31.4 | 35.3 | 33.8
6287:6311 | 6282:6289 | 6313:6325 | 0.016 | 33.7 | 34.3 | 33.9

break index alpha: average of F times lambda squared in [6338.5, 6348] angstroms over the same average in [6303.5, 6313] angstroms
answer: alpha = 1.14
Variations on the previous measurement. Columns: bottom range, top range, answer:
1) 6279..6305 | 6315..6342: 1.03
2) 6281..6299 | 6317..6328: 1.00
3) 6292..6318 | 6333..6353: 1.06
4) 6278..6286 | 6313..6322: 1.04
